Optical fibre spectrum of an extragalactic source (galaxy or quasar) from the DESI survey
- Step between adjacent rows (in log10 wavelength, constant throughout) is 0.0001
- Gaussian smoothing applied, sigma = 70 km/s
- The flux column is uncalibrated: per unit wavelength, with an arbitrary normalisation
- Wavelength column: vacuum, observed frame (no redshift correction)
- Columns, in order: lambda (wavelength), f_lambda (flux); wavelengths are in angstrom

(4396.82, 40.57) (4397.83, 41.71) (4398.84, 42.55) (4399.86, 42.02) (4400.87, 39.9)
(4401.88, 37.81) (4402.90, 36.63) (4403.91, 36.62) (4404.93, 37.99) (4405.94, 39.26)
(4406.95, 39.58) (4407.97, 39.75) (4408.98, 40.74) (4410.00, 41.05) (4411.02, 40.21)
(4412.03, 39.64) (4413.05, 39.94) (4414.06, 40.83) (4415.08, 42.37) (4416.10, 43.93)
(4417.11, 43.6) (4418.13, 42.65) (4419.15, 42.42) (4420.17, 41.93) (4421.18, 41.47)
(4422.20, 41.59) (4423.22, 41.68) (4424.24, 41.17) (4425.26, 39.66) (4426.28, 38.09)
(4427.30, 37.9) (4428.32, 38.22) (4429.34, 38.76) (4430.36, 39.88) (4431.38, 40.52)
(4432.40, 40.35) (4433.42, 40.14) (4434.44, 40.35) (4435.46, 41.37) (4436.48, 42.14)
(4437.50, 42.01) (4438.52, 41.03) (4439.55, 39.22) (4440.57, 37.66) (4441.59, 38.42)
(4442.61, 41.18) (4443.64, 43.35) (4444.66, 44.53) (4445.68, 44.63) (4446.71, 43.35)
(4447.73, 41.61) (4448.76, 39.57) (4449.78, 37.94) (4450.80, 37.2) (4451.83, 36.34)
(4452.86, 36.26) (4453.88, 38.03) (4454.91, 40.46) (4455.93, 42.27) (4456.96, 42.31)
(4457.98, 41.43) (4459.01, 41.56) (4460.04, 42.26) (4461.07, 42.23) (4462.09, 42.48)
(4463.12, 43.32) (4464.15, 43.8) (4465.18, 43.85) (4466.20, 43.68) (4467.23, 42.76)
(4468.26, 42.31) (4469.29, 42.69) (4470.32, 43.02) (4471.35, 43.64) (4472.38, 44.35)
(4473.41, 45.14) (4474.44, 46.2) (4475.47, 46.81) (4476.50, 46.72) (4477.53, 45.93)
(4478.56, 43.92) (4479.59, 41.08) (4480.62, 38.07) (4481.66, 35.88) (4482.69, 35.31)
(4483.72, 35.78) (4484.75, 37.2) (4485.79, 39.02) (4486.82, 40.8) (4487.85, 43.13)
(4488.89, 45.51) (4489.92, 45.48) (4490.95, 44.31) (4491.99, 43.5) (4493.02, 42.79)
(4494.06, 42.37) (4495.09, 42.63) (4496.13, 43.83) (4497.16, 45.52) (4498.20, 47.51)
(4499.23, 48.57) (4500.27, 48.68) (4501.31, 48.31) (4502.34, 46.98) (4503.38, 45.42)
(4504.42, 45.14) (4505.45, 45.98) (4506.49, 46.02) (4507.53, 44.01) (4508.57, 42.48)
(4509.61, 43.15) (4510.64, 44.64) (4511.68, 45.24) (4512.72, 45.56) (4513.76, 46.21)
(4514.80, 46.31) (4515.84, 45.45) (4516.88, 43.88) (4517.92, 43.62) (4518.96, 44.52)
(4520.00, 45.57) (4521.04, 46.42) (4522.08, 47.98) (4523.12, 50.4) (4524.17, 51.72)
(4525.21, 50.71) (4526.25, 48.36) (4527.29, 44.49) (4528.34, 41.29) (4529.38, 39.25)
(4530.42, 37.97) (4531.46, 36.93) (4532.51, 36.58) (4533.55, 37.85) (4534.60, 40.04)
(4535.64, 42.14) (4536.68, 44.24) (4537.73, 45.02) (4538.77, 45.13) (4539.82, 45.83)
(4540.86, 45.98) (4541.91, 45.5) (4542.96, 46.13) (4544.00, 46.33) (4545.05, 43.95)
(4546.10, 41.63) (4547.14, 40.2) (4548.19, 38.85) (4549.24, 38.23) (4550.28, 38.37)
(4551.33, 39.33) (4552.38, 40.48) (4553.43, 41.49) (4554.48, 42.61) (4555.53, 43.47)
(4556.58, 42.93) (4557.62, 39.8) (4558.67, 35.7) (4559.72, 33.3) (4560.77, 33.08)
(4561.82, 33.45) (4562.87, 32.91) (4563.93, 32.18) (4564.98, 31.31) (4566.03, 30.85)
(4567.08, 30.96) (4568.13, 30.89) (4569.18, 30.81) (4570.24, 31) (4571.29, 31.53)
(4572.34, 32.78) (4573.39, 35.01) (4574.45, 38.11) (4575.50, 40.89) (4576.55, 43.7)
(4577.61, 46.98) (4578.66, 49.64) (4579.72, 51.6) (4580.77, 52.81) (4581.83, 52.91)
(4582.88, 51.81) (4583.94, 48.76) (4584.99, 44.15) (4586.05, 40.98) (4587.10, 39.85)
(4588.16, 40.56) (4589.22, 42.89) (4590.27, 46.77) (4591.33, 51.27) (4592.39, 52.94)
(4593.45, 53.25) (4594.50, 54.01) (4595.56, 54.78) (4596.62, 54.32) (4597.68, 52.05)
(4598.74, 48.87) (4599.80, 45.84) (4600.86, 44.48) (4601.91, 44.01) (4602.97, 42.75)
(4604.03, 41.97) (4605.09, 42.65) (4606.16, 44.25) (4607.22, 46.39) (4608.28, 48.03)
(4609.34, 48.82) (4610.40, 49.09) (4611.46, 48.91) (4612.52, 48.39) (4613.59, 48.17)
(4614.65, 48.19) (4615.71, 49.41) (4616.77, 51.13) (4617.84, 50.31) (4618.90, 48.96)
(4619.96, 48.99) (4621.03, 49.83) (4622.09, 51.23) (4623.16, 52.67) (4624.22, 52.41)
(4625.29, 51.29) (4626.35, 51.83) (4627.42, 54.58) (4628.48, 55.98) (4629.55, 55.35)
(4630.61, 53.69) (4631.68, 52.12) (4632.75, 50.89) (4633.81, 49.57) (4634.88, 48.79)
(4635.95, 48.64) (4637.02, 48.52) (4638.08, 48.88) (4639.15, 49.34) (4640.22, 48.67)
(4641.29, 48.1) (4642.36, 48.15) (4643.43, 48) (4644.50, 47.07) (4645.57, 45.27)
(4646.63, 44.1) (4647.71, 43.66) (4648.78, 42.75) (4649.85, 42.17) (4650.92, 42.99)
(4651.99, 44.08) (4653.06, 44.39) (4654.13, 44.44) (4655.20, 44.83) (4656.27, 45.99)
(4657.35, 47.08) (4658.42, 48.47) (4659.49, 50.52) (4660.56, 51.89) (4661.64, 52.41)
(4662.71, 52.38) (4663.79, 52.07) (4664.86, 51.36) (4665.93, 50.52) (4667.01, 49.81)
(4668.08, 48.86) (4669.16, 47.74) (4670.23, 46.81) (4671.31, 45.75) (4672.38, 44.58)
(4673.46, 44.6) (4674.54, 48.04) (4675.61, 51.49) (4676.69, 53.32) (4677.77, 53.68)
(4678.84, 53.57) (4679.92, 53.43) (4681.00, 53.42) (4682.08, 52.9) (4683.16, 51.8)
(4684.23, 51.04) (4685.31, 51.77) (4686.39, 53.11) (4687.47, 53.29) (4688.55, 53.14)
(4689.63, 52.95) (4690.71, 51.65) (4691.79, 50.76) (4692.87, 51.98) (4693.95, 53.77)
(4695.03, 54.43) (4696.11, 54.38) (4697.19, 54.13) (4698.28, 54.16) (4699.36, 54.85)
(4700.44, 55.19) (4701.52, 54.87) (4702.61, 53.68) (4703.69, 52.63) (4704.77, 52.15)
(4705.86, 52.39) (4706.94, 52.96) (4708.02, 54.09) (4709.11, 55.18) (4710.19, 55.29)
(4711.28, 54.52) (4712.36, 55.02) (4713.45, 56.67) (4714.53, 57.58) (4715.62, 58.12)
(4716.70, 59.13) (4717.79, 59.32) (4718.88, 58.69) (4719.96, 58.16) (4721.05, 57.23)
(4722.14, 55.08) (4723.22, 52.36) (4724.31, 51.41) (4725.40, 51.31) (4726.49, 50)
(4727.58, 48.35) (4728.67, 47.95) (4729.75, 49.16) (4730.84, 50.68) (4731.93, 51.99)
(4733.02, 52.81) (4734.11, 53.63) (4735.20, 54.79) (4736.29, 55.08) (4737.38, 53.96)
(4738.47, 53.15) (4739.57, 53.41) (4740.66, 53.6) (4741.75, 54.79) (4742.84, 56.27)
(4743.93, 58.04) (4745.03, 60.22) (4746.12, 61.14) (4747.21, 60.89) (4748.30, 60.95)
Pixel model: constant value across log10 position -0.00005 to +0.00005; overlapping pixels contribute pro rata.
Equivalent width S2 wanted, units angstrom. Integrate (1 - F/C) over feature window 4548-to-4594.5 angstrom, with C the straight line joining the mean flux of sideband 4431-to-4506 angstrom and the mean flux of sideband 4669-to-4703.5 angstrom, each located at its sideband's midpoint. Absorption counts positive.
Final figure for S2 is 6.2 angstrom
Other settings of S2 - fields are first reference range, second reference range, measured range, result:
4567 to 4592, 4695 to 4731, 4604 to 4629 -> -2.1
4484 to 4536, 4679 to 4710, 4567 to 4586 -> 2.4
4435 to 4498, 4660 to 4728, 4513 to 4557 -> 1.7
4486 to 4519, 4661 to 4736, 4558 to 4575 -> 5.2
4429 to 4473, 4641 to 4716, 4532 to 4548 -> 0.7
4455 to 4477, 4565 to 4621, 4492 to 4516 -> -0.8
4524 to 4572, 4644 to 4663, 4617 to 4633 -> -2.7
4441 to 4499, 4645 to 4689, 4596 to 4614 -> -0.1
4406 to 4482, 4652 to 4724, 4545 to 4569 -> 4.9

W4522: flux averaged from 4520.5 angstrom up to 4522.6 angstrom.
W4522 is 47.2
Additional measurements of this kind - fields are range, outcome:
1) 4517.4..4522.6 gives 45.7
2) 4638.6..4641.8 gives 48.6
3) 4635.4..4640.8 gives 48.8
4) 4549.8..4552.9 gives 39.4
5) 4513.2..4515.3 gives 46.2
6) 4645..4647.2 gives 44.7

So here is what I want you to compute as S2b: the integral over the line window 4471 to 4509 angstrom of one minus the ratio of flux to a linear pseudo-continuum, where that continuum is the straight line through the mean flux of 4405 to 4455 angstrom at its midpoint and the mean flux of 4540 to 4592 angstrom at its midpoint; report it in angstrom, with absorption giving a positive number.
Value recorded -2.9 angstrom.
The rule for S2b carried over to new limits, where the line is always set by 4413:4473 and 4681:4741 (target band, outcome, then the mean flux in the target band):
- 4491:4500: -0.21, 44.7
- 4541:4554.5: 1.24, 41.8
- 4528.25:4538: 1.17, 40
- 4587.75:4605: 0.09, 48.1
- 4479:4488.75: 0.98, 38.8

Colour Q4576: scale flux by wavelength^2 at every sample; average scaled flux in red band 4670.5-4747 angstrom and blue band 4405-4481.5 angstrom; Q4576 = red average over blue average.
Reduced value 1.45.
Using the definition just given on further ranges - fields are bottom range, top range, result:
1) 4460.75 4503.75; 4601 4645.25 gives 1.21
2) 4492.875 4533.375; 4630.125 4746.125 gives 1.24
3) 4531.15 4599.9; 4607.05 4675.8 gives 1.20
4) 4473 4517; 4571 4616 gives 1.11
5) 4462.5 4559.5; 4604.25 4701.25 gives 1.22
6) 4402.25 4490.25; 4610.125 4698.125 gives 1.33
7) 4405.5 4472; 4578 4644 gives 1.29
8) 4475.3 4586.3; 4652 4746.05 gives 1.34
